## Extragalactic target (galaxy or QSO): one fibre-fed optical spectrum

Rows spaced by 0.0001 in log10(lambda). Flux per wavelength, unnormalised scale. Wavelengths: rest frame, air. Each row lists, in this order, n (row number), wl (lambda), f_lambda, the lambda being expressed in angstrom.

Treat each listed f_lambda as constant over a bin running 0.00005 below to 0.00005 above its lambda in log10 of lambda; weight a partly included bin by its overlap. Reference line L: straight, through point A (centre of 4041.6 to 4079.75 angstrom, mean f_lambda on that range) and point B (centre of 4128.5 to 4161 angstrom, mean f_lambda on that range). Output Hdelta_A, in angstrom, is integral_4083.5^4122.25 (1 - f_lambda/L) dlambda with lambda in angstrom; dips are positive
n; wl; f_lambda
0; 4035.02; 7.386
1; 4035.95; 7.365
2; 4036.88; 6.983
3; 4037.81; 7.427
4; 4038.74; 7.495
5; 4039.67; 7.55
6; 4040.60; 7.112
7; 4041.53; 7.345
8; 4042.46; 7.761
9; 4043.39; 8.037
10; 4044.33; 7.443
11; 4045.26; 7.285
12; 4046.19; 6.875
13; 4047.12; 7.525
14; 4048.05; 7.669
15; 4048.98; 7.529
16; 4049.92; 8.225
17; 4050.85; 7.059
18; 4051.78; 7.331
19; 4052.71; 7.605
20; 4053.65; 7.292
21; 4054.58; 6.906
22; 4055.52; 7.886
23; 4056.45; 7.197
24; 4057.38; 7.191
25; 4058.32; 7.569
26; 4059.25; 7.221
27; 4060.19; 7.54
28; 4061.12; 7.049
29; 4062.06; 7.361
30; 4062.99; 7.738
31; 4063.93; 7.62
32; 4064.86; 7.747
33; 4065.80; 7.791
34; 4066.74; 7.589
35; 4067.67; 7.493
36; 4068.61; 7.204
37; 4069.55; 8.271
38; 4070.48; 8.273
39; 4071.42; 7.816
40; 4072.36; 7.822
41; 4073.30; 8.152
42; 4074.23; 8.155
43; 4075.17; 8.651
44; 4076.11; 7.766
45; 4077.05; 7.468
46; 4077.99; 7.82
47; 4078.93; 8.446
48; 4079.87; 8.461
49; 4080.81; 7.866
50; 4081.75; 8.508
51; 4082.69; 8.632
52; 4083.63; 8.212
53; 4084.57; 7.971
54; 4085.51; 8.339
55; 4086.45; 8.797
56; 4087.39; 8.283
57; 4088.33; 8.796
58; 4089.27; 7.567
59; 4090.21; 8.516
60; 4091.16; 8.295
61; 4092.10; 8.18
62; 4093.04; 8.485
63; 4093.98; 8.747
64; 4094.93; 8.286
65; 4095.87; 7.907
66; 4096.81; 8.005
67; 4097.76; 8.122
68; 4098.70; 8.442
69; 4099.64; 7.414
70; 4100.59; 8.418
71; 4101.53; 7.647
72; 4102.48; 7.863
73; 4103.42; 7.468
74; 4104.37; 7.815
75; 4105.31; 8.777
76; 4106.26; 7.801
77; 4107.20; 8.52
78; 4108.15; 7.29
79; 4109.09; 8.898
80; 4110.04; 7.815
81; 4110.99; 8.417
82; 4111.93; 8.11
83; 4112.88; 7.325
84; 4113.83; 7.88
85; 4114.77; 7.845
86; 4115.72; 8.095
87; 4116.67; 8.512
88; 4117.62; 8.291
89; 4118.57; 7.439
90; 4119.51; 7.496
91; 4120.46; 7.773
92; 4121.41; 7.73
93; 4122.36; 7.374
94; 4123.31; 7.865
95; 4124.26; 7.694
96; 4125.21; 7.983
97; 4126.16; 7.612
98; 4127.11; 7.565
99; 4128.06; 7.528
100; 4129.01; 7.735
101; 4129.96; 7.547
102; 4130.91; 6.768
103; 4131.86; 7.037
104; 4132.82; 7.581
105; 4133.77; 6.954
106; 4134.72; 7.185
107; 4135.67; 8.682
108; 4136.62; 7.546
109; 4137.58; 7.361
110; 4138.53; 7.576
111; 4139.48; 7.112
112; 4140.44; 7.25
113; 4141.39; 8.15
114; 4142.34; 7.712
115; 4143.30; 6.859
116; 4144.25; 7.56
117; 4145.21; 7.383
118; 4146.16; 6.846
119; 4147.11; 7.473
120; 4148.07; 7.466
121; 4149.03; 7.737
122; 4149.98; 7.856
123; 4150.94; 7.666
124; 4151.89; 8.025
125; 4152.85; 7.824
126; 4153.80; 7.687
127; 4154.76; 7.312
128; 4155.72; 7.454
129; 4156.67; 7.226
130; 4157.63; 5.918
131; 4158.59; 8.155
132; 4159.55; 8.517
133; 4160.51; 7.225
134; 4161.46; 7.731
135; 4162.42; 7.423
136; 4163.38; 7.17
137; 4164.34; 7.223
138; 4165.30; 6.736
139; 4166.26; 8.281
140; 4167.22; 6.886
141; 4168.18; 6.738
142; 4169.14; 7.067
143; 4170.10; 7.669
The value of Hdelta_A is -2.66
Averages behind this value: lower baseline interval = 7.64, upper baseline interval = 7.48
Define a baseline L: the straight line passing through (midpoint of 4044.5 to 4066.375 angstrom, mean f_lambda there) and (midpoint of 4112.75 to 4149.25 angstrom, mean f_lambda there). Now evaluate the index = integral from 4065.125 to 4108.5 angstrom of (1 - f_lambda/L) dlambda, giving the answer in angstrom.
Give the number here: -3.4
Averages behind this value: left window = 7.45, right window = 7.58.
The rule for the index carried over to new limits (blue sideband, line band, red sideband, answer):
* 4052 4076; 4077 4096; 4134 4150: -1.72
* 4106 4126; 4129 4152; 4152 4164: 0.57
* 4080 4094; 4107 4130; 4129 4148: -0.24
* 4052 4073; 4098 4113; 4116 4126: -0.53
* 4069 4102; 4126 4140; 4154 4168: 0.40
